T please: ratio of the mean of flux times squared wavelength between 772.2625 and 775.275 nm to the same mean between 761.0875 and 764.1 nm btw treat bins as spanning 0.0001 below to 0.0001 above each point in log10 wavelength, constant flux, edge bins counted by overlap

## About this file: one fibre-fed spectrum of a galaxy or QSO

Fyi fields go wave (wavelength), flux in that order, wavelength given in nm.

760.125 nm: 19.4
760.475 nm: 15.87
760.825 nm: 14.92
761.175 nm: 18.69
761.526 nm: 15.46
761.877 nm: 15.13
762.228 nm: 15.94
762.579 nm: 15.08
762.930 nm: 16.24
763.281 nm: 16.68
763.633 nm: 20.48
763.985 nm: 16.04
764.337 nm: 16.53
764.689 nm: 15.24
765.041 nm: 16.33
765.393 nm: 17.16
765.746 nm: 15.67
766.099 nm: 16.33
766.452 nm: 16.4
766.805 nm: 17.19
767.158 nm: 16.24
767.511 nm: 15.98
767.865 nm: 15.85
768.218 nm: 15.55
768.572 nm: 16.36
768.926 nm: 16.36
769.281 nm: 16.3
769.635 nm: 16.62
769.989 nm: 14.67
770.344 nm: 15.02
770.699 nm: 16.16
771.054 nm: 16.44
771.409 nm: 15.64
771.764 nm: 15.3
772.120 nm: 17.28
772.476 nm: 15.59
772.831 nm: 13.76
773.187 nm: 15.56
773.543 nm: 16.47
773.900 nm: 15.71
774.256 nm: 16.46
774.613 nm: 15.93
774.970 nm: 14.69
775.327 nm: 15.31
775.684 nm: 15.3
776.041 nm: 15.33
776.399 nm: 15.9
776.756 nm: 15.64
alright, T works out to 1.0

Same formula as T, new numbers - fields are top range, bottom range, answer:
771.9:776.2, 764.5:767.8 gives 0.98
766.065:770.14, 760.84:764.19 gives 0.99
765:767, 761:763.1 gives 1.04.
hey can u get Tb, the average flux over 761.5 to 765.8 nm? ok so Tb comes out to 16.4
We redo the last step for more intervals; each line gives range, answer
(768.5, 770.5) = 15.9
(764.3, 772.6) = 16.1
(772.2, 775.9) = 15.5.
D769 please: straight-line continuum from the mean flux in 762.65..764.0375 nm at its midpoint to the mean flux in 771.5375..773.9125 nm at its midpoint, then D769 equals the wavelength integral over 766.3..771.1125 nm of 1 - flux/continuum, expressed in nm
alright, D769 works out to 0.09 nm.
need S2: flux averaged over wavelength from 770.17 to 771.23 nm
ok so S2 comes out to 15.9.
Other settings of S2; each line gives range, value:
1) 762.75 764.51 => 17.2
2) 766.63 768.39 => 16.2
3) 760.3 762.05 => 16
